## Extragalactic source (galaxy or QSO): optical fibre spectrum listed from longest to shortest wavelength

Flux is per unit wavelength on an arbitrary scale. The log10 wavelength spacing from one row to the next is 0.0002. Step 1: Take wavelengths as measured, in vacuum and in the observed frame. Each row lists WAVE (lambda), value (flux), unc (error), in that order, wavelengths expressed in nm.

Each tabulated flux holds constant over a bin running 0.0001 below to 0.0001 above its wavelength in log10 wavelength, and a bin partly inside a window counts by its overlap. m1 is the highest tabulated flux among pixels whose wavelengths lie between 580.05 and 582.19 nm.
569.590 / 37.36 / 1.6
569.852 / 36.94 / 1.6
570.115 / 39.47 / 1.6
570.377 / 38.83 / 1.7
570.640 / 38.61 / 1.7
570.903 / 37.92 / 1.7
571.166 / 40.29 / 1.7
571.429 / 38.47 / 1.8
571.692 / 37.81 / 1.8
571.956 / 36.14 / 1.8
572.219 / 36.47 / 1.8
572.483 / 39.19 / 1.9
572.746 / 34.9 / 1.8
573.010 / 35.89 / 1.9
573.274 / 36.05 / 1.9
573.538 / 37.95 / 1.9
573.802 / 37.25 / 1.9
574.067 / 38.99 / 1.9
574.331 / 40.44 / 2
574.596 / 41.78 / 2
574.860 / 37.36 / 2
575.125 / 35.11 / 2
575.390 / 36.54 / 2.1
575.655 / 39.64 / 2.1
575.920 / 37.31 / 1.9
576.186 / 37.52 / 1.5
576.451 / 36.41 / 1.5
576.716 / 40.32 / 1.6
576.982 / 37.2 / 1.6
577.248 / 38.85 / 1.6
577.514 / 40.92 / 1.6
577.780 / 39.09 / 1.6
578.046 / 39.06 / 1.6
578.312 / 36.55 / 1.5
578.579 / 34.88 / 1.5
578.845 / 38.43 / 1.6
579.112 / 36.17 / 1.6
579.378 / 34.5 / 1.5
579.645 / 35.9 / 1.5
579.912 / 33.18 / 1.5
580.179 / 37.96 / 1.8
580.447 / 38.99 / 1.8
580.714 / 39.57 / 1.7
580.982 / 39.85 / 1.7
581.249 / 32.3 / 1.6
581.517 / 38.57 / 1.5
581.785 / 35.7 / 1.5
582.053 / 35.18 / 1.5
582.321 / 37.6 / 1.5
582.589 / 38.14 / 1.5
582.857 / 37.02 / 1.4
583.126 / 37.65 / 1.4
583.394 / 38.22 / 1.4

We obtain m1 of 39.85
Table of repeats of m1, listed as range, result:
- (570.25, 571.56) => 40.29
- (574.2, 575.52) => 41.78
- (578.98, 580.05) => 36.17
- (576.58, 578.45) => 40.92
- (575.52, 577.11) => 40.32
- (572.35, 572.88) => 39.19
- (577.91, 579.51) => 39.06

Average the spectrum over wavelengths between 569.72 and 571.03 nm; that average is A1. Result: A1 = 38.4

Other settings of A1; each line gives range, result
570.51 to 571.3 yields 38.9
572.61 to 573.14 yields 35.5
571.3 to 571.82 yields 38.2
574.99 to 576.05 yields 37.1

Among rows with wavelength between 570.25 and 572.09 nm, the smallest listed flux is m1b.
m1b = 36.14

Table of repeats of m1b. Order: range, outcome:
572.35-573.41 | 34.9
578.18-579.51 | 34.5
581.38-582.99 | 35.18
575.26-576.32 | 36.54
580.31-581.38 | 32.3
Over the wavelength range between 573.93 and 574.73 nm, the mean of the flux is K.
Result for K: 40.4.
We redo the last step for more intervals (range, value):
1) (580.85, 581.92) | 36.6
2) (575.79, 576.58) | 37.1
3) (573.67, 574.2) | 38.1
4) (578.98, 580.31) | 35.6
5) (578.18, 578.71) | 35.7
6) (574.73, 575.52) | 36.3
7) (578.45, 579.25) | 36.5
